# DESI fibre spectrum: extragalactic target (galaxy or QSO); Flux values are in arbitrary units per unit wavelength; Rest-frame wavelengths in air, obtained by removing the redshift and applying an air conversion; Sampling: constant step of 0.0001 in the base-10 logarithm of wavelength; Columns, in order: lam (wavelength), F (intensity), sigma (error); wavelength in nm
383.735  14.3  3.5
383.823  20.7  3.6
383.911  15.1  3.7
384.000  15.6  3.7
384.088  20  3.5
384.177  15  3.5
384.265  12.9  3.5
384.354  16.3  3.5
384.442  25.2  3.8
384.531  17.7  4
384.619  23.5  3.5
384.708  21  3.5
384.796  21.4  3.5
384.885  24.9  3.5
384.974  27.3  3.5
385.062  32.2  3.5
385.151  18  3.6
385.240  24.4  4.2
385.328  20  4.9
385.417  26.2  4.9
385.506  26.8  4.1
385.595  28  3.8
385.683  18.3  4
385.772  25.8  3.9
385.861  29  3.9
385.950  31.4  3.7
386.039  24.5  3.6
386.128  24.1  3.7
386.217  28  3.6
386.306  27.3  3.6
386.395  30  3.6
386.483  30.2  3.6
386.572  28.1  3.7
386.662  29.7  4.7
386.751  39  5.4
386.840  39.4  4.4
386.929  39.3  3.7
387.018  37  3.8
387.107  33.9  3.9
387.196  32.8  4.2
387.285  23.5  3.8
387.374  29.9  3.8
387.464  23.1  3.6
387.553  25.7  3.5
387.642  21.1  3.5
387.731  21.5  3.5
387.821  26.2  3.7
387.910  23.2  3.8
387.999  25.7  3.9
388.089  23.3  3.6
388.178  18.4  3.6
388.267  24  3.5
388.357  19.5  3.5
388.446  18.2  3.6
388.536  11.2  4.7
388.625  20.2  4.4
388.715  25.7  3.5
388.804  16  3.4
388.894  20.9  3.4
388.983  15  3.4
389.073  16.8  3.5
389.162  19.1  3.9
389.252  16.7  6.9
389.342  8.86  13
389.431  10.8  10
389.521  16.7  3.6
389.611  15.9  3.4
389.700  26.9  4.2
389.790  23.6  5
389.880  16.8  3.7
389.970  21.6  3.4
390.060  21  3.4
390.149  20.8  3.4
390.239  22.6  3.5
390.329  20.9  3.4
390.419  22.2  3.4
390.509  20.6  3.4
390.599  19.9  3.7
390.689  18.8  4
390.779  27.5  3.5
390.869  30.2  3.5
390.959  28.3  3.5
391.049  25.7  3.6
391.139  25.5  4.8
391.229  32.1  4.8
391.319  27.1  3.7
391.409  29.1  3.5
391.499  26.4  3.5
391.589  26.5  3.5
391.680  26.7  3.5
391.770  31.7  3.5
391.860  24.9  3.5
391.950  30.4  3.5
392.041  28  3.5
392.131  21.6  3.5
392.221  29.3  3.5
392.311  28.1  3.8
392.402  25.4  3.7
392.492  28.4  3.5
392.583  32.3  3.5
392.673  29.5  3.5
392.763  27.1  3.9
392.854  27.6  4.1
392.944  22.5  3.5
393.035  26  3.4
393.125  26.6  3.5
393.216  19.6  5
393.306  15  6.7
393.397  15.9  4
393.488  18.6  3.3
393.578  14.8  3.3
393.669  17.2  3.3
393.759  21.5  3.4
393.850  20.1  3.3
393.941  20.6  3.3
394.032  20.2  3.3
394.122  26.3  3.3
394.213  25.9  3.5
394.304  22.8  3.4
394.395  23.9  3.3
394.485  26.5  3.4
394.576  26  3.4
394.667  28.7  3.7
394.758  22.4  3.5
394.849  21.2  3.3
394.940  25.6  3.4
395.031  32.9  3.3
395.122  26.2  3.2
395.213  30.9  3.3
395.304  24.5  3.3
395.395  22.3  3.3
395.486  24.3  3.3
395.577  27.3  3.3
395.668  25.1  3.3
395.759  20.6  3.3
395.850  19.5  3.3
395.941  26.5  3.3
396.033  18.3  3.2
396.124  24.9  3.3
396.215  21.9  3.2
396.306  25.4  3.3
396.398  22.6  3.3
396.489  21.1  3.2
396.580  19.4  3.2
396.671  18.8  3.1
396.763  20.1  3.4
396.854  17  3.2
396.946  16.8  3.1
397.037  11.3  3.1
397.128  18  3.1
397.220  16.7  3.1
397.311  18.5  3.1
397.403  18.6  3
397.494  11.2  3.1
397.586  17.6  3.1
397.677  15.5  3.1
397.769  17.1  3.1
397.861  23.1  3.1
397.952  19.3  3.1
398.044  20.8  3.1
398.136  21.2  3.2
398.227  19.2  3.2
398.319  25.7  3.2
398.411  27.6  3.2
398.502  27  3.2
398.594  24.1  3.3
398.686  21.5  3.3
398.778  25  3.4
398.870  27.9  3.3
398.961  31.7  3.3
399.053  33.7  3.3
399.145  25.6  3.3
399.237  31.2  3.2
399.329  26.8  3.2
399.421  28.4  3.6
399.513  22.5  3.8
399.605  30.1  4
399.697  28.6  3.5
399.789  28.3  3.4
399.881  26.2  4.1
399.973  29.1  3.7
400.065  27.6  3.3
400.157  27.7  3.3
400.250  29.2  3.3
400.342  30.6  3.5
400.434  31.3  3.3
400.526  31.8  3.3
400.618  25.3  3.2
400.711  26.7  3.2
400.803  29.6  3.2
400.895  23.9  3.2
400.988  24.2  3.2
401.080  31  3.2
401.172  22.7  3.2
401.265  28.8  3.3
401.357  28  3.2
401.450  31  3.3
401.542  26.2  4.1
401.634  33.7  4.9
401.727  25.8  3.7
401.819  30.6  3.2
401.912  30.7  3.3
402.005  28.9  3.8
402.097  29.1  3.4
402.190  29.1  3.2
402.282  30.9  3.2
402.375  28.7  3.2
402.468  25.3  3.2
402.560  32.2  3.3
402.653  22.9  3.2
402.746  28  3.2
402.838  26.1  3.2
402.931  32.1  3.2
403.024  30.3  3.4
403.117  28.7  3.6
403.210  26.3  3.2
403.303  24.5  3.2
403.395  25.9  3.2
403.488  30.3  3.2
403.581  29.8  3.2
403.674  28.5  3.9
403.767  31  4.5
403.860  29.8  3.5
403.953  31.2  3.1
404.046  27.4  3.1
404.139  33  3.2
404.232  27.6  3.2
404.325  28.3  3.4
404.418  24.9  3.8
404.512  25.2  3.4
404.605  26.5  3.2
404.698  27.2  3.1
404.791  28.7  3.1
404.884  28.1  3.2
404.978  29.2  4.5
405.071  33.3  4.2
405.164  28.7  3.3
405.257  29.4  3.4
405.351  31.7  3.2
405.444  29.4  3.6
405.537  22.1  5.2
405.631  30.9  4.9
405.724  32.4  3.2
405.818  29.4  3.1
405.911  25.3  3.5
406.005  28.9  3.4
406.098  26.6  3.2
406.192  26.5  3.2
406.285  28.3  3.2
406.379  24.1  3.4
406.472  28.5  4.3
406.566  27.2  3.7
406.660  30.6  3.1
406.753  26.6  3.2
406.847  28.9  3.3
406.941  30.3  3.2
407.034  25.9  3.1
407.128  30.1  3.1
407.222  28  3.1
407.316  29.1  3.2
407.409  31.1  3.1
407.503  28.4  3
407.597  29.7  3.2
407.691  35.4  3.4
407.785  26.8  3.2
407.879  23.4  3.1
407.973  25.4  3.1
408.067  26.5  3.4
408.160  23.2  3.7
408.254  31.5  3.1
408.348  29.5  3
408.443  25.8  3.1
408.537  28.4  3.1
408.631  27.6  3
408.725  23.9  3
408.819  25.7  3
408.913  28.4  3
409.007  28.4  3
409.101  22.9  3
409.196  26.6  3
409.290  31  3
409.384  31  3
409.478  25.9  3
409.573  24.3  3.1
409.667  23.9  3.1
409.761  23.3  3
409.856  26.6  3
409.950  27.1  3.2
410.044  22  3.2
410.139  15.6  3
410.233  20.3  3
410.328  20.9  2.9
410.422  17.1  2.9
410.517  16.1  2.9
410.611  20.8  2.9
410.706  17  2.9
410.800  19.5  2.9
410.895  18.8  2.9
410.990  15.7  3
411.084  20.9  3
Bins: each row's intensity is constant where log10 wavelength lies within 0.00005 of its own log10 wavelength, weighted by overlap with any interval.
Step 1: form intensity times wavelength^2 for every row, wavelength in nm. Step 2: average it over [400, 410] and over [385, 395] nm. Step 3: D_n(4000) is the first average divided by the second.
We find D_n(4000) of 1.2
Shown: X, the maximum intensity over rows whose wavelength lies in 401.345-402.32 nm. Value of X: 33.7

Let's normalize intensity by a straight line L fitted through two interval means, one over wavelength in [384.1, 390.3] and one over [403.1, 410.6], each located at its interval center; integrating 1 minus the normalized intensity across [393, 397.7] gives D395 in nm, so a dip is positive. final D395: 0.65 nm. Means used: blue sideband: 23.4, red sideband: 27.2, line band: 21.5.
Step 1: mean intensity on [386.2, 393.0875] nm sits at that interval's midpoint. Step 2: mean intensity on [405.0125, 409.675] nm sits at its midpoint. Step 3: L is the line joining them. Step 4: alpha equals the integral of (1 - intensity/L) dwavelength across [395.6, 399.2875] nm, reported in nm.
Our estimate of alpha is 0.63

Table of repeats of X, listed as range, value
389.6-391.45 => 32.1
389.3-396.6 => 32.9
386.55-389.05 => 39.4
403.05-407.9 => 35.4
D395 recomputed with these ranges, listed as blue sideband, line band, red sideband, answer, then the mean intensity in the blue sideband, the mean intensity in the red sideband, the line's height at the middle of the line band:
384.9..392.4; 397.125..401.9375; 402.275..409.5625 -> 0.23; 24.6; 28.1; 26.8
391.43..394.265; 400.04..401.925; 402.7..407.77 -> -0.08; 24.4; 28.6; 27.2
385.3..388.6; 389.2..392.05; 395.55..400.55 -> 0.25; 26.6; 23.5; 25.5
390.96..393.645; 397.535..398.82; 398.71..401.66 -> 0.27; 25.6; 28.2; 27.5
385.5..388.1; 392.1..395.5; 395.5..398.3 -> -0.26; 28.3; 19.9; 22.5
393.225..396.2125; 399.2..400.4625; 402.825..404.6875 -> -0.11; 23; 28.4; 26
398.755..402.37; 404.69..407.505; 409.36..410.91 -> -0.46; 28.5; 21.7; 24.6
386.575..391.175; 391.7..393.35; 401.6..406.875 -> -0.13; 23.2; 28.5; 24.4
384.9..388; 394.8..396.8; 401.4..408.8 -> 0.32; 27.7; 28.4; 28.1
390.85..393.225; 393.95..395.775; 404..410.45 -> 0.15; 27.4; 27.2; 27.3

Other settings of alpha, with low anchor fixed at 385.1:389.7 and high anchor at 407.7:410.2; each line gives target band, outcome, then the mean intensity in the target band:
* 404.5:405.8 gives -0.16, 28.9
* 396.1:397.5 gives 0.33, 19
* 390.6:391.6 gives -0.09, 26.7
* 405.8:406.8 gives -0.06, 27.4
